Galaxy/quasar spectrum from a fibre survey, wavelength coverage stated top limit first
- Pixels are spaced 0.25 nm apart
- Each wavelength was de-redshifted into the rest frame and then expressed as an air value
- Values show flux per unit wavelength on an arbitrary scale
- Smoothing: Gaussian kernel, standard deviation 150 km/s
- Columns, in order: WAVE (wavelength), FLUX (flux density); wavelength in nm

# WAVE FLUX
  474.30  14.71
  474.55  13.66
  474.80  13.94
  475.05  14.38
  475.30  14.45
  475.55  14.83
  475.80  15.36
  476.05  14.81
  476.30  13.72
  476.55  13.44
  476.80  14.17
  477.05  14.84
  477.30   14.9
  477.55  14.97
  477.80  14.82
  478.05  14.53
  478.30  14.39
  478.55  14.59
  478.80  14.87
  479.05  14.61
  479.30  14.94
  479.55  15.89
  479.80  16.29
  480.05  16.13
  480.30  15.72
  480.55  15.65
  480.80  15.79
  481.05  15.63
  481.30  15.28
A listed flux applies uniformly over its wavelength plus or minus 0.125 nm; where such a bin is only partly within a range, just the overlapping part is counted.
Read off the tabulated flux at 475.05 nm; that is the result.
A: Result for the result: 14.38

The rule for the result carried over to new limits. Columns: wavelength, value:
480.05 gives 16.13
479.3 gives 14.94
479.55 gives 15.89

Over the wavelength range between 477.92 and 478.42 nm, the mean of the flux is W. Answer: 14.5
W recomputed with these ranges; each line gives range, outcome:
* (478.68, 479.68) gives 15.1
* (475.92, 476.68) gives 14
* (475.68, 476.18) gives 15.1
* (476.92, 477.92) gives 14.9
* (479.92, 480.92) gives 15.8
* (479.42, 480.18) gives 16.1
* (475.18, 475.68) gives 14.6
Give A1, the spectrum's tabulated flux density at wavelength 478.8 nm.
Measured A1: 14.87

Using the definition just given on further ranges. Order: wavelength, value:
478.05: 14.53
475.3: 14.45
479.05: 14.61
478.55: 14.59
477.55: 14.97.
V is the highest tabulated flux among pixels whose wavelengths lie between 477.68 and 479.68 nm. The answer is 15.89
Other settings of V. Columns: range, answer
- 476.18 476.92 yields 14.17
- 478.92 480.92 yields 16.29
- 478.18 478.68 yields 14.59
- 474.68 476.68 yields 15.36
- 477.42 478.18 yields 14.97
